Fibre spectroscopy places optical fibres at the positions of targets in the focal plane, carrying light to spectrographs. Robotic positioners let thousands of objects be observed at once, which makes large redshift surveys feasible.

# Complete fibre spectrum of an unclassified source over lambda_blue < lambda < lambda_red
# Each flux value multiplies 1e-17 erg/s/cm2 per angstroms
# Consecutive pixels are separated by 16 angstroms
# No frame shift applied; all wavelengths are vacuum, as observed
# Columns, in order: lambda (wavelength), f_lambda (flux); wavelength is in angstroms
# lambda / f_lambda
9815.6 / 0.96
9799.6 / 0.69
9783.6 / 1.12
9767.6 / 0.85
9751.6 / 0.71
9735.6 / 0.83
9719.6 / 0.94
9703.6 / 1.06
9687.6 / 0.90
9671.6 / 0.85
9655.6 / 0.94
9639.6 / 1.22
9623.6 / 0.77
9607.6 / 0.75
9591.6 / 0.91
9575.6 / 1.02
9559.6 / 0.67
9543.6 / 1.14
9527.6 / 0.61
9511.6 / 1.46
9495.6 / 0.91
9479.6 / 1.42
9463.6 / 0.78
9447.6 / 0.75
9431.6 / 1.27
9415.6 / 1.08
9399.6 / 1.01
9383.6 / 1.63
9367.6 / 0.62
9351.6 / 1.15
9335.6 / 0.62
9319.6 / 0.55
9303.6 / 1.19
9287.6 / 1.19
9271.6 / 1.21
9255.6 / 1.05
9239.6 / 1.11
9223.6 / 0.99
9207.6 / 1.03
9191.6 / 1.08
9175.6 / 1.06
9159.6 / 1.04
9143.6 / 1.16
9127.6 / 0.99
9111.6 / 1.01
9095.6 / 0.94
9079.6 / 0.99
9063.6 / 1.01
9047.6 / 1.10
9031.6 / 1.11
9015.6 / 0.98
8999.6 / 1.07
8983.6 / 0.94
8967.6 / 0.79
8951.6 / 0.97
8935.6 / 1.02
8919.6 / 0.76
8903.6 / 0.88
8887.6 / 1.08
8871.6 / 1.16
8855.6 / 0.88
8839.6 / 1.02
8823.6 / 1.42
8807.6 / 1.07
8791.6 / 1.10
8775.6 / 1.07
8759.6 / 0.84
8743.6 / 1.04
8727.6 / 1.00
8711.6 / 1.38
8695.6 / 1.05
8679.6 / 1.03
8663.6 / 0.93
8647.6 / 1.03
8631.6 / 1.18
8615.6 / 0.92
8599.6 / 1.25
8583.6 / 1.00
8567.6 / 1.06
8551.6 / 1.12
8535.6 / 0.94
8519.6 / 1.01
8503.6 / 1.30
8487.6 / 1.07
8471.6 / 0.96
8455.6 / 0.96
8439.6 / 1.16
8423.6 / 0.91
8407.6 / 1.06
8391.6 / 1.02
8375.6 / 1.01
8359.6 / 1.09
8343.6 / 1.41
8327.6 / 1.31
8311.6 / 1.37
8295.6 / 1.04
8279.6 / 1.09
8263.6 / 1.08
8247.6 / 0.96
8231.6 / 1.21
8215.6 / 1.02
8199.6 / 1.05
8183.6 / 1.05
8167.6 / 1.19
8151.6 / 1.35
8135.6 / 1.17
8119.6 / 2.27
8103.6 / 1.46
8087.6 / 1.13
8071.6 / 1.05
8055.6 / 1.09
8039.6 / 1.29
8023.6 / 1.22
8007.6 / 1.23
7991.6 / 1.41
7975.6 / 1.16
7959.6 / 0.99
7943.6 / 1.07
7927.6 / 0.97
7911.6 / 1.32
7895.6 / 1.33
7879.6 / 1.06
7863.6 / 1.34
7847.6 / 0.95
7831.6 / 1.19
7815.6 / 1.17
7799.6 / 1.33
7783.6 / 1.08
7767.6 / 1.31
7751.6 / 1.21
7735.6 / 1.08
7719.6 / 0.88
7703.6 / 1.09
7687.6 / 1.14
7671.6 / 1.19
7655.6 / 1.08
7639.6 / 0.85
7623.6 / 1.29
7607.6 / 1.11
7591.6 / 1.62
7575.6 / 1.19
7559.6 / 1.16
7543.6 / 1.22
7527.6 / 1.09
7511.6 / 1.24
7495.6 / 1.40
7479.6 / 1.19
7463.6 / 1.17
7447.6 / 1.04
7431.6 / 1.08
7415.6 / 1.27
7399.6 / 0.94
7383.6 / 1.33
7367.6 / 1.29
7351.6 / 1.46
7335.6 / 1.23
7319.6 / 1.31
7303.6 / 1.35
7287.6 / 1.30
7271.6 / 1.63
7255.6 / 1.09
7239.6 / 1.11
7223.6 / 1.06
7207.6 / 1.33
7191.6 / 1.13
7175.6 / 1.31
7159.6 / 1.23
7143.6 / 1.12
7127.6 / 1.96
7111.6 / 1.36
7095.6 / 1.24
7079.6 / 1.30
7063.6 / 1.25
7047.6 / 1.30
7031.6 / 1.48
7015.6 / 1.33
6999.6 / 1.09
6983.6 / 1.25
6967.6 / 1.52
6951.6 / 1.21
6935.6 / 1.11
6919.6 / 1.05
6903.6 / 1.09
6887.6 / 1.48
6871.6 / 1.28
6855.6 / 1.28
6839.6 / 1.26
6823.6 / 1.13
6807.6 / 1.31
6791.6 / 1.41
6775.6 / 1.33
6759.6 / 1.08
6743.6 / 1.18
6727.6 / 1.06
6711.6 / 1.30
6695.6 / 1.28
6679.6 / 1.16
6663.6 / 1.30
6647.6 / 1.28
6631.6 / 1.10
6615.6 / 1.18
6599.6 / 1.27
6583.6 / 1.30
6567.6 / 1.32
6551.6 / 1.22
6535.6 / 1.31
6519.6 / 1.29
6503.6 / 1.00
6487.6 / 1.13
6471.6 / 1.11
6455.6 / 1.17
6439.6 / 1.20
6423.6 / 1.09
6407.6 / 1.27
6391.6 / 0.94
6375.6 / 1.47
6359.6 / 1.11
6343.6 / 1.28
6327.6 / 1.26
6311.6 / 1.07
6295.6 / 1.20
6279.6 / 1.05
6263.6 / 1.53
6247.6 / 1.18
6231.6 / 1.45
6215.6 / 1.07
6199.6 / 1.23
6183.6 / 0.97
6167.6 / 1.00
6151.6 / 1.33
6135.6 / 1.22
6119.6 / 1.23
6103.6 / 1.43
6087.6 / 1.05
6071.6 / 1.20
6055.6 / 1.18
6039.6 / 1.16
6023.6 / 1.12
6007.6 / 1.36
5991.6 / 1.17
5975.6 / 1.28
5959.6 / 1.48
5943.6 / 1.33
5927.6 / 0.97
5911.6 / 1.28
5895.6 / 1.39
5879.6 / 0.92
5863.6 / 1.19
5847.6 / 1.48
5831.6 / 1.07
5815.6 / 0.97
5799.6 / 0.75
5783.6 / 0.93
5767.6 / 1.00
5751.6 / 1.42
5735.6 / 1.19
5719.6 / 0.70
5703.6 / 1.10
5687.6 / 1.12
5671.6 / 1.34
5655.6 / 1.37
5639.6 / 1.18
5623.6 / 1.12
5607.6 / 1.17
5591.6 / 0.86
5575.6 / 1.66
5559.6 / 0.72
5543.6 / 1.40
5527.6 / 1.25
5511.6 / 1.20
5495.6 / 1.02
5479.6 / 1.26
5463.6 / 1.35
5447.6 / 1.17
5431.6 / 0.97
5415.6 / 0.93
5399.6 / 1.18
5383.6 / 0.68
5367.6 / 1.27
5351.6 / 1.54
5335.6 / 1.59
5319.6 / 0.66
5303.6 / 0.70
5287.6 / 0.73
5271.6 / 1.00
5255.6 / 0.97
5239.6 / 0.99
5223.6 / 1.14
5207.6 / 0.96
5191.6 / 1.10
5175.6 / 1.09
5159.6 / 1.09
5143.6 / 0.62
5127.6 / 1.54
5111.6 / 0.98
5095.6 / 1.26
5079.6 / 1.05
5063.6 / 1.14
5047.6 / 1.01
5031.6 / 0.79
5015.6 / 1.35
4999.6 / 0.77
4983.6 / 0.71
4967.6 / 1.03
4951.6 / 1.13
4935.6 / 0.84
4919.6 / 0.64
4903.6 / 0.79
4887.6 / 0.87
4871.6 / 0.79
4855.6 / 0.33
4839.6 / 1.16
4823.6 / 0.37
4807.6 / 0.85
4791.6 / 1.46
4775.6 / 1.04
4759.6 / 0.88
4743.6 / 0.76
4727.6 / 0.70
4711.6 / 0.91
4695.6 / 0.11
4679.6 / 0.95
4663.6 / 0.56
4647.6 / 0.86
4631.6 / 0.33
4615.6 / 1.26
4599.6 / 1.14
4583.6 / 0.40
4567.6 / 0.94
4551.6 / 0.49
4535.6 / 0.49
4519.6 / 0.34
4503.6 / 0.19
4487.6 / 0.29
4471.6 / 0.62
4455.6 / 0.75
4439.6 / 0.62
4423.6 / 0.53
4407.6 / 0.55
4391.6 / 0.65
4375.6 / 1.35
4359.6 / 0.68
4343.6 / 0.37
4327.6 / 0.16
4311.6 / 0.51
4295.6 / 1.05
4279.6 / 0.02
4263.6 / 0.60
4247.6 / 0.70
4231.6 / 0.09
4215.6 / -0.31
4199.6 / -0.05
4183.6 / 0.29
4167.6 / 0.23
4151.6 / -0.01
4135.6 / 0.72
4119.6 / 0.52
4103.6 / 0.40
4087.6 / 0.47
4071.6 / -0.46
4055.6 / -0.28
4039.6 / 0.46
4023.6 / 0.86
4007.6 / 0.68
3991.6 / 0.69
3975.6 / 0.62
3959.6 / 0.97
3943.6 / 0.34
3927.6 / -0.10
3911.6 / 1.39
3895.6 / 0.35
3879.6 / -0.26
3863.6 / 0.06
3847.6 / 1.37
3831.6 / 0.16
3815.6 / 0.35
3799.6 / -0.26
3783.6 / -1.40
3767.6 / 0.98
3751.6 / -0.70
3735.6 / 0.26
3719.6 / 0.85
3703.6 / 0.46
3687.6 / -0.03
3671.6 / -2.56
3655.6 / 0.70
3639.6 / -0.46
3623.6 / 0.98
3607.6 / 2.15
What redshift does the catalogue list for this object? 0.237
